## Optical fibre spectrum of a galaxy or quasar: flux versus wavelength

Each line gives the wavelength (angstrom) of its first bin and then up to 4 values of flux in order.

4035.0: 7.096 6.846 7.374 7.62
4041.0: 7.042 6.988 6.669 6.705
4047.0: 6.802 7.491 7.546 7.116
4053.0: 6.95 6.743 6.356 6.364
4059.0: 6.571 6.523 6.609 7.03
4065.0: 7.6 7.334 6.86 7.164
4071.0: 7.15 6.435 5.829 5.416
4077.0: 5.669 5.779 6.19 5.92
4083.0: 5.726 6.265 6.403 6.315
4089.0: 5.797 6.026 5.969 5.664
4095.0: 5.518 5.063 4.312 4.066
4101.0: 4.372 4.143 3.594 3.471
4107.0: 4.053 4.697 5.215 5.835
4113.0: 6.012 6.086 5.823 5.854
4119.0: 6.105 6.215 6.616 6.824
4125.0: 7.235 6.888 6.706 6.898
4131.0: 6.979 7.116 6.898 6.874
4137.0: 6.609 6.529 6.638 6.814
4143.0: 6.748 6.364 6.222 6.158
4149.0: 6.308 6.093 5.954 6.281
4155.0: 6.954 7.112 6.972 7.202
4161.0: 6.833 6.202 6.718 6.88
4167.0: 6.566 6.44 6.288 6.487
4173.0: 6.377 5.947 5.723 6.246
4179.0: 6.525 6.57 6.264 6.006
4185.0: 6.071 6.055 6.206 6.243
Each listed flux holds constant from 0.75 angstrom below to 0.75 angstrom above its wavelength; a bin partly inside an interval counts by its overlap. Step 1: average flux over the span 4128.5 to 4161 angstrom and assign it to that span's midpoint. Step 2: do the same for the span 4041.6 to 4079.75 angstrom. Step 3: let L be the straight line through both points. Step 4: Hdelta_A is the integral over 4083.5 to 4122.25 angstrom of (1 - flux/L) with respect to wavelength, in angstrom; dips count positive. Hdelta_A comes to 7.7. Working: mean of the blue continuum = 6.7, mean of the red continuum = 6.66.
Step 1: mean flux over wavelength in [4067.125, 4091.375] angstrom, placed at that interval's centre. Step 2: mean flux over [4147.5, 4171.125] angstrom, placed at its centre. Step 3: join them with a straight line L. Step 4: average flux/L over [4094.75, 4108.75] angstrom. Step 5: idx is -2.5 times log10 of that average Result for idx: 0.421 mag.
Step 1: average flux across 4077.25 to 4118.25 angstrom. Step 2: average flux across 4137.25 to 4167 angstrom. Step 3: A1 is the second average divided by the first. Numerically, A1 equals 1.2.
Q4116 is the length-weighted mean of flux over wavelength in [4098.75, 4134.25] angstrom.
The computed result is 5.72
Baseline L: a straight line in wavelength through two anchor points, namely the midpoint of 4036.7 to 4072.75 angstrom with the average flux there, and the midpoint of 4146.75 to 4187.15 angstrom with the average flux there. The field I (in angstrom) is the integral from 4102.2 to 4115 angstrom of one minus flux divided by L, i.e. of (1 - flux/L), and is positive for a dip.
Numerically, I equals 3.7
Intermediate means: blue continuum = 6.97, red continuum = 6.42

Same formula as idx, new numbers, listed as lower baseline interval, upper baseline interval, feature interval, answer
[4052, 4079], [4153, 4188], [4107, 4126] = 0.10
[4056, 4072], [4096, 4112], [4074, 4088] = -0.03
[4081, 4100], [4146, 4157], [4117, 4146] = -0.09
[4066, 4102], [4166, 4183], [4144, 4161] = -0.05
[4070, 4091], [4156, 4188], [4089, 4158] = 0.05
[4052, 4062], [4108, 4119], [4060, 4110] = 0.09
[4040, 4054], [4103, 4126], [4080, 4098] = 0.06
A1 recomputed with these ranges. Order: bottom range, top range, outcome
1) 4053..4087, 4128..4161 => 1.03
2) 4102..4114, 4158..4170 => 1.43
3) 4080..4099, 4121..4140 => 1.19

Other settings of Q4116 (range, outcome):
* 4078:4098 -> 5.84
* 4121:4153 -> 6.64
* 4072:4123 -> 5.49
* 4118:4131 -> 6.69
